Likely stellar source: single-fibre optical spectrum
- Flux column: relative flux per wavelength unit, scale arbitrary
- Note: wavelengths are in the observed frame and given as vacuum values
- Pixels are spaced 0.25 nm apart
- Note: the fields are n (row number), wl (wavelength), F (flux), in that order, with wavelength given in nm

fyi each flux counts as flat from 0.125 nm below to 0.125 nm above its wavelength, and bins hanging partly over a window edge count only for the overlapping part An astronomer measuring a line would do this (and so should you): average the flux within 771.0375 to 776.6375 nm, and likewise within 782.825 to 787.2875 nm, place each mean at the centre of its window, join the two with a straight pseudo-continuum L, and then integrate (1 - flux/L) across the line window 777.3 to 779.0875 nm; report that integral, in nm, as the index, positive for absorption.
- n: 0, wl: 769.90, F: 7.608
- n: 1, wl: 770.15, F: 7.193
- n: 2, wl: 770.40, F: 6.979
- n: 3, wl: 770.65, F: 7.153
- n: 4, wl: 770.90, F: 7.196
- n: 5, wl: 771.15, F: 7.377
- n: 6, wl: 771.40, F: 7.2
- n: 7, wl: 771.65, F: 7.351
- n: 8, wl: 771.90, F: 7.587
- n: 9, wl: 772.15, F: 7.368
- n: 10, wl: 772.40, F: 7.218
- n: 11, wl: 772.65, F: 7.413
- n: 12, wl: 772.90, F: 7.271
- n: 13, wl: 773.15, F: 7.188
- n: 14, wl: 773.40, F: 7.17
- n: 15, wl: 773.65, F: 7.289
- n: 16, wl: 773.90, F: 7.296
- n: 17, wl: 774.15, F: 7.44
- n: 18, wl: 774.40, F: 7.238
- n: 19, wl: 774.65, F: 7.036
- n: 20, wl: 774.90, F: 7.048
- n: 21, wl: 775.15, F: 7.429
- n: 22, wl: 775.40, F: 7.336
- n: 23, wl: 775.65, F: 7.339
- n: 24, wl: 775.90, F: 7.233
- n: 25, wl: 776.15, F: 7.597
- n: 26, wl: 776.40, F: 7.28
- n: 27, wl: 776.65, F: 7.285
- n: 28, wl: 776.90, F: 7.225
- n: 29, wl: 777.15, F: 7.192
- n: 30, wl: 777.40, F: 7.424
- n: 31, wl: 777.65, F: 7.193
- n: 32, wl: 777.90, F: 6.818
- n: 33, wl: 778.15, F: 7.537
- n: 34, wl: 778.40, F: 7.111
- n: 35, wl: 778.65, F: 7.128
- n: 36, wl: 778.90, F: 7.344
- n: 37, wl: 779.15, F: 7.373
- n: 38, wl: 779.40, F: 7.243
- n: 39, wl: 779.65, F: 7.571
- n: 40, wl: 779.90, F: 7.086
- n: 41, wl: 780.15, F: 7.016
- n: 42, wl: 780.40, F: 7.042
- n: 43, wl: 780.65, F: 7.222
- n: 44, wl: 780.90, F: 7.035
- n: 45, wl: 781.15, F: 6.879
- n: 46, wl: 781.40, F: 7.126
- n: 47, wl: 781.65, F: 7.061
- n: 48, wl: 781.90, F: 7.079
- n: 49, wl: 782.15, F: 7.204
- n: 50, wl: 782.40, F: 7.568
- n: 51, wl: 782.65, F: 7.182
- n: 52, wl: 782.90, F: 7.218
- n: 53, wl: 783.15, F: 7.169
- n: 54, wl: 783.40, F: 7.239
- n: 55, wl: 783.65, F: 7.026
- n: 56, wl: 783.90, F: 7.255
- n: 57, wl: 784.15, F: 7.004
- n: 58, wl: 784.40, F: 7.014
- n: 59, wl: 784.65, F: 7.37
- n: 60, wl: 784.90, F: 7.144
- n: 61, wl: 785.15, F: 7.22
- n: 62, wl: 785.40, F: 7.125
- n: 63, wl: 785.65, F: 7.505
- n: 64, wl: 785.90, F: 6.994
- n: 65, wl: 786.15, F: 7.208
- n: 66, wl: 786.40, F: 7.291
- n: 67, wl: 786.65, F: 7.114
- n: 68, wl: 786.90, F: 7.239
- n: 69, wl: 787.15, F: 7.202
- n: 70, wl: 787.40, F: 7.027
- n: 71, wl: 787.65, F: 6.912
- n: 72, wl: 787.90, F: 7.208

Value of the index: 0.01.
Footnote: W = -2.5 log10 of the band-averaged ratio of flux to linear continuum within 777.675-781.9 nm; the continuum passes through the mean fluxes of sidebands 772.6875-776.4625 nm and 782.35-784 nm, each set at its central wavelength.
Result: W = 0.01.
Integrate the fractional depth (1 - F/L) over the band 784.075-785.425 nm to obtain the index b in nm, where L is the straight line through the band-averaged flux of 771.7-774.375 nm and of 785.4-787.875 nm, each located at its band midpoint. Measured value 0.006 nm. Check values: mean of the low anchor 7.32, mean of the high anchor 7.17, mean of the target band 7.15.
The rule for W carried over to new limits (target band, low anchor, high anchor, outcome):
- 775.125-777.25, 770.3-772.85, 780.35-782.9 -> -0.015 mag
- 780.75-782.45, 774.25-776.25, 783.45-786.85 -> 0.015 mag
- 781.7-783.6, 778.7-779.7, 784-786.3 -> 0.004 mag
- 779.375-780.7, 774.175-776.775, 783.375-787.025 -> 0.007 mag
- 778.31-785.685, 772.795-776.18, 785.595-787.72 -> 0.003 mag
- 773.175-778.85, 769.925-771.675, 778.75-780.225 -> 0.000 mag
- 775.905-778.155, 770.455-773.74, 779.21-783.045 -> -0.007 mag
